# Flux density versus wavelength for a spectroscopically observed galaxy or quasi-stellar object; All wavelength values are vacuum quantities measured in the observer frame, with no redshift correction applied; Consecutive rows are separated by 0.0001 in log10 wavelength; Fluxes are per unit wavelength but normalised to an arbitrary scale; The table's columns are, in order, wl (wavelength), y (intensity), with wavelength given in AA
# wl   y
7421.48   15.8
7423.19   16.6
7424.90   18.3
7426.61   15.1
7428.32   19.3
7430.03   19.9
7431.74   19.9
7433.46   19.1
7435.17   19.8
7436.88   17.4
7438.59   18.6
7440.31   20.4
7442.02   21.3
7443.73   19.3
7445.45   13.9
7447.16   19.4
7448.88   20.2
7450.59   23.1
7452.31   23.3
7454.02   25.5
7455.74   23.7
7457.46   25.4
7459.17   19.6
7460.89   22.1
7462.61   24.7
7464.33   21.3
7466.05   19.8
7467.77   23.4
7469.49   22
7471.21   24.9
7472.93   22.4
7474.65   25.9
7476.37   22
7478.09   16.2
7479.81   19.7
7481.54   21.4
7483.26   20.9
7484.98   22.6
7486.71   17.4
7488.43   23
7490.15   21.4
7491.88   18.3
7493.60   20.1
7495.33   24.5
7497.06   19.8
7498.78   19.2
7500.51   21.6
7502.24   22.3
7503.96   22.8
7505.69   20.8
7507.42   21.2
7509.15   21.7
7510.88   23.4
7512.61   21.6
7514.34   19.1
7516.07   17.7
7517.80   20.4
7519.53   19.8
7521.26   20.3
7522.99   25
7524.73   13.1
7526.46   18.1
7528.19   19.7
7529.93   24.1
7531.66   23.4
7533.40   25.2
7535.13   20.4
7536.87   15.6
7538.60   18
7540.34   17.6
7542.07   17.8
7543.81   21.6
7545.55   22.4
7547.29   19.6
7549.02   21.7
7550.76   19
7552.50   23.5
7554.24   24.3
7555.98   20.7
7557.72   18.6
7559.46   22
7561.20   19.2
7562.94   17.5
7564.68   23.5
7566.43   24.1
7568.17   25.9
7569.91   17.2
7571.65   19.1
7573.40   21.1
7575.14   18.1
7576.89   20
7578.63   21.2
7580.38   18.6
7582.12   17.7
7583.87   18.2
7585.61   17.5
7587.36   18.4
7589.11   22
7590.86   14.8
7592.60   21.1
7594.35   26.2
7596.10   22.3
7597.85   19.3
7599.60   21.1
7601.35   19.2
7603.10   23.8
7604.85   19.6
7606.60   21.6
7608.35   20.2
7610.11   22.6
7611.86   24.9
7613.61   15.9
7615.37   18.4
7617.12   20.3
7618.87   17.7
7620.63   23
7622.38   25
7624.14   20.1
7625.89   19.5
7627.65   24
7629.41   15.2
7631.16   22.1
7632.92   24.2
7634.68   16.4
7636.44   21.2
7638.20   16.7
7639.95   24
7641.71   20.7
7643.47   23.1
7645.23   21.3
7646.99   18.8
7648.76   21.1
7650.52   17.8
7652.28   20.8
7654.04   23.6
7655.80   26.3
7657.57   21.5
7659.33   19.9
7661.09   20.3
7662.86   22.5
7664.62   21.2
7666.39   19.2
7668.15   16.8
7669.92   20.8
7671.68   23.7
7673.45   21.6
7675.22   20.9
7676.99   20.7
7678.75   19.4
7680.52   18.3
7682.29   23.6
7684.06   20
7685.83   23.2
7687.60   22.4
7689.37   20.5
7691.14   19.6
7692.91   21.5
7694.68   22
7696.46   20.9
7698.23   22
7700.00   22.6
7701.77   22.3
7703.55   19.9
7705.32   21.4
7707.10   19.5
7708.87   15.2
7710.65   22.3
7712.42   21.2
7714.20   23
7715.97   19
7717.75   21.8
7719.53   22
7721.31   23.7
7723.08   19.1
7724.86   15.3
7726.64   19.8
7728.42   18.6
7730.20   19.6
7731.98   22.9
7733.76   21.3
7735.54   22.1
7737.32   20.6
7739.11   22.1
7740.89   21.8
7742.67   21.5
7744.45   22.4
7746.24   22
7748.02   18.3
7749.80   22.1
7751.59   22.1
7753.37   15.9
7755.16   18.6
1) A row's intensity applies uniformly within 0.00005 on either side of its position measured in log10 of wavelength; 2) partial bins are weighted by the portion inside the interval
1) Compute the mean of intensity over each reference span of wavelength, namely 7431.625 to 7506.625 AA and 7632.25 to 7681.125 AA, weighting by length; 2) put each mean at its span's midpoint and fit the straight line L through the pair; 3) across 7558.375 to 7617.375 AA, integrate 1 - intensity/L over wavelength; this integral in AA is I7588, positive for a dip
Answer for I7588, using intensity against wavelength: 1.62 AA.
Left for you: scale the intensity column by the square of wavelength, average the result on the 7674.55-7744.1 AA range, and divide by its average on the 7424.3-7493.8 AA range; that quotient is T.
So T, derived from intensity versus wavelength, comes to 1.1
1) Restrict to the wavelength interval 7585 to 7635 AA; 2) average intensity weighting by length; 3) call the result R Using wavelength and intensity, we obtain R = 20.6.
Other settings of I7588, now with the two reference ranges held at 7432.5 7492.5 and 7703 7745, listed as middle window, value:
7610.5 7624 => 0.1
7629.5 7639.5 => 0.4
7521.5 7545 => 1.1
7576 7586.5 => 1.0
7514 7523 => 0.4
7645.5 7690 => -0.5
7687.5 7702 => -0.5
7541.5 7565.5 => 0.1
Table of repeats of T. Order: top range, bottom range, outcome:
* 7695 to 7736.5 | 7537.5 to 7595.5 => 1.06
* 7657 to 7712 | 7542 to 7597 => 1.05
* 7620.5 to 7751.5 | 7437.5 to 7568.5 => 1.05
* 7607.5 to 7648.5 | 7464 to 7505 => 1.00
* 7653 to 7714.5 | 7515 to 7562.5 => 1.08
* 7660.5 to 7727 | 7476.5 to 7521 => 1.06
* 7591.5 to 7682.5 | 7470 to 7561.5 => 1.04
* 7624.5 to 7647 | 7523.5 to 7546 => 1.07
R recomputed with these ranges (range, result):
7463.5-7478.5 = 22.2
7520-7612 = 20.5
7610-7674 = 20.8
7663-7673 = 20.6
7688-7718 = 20.9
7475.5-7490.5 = 20.5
